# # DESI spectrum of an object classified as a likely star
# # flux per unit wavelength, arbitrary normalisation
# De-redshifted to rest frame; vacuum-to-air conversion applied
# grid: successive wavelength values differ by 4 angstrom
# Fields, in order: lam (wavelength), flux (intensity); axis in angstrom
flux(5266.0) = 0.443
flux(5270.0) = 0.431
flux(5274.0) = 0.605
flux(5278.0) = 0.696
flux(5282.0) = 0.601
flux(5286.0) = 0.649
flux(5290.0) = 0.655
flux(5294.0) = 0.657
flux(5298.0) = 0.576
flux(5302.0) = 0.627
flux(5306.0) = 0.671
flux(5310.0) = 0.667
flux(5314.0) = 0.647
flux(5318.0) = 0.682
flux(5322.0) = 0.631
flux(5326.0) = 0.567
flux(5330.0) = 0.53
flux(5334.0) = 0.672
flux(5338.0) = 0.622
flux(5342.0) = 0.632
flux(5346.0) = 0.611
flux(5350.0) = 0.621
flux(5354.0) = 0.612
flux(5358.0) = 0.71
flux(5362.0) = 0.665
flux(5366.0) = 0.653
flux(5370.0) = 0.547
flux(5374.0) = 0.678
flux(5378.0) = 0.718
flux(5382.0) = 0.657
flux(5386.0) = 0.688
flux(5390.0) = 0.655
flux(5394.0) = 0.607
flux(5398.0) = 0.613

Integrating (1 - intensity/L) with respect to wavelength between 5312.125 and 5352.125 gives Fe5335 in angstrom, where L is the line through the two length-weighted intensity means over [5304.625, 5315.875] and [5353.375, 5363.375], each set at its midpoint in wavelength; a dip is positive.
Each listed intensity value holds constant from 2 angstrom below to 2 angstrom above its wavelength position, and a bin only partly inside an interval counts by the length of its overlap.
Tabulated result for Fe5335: 2.6 angstrom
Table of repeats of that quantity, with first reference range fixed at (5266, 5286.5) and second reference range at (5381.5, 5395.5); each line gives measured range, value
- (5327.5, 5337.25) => 0.21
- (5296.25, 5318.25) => -1.63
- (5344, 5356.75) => 0.14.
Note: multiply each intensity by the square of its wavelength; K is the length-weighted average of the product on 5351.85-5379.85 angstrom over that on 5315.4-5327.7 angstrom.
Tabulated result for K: 1.06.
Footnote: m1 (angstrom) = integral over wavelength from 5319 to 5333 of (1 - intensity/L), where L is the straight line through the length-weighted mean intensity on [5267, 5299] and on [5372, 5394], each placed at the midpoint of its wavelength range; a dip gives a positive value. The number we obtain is 1.0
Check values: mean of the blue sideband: 0.605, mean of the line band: 0.59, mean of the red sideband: 0.673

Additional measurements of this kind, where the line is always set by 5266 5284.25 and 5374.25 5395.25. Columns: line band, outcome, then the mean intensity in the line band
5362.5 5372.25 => 0.60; 0.612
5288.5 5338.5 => -2.33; 0.631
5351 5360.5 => -0.22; 0.657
